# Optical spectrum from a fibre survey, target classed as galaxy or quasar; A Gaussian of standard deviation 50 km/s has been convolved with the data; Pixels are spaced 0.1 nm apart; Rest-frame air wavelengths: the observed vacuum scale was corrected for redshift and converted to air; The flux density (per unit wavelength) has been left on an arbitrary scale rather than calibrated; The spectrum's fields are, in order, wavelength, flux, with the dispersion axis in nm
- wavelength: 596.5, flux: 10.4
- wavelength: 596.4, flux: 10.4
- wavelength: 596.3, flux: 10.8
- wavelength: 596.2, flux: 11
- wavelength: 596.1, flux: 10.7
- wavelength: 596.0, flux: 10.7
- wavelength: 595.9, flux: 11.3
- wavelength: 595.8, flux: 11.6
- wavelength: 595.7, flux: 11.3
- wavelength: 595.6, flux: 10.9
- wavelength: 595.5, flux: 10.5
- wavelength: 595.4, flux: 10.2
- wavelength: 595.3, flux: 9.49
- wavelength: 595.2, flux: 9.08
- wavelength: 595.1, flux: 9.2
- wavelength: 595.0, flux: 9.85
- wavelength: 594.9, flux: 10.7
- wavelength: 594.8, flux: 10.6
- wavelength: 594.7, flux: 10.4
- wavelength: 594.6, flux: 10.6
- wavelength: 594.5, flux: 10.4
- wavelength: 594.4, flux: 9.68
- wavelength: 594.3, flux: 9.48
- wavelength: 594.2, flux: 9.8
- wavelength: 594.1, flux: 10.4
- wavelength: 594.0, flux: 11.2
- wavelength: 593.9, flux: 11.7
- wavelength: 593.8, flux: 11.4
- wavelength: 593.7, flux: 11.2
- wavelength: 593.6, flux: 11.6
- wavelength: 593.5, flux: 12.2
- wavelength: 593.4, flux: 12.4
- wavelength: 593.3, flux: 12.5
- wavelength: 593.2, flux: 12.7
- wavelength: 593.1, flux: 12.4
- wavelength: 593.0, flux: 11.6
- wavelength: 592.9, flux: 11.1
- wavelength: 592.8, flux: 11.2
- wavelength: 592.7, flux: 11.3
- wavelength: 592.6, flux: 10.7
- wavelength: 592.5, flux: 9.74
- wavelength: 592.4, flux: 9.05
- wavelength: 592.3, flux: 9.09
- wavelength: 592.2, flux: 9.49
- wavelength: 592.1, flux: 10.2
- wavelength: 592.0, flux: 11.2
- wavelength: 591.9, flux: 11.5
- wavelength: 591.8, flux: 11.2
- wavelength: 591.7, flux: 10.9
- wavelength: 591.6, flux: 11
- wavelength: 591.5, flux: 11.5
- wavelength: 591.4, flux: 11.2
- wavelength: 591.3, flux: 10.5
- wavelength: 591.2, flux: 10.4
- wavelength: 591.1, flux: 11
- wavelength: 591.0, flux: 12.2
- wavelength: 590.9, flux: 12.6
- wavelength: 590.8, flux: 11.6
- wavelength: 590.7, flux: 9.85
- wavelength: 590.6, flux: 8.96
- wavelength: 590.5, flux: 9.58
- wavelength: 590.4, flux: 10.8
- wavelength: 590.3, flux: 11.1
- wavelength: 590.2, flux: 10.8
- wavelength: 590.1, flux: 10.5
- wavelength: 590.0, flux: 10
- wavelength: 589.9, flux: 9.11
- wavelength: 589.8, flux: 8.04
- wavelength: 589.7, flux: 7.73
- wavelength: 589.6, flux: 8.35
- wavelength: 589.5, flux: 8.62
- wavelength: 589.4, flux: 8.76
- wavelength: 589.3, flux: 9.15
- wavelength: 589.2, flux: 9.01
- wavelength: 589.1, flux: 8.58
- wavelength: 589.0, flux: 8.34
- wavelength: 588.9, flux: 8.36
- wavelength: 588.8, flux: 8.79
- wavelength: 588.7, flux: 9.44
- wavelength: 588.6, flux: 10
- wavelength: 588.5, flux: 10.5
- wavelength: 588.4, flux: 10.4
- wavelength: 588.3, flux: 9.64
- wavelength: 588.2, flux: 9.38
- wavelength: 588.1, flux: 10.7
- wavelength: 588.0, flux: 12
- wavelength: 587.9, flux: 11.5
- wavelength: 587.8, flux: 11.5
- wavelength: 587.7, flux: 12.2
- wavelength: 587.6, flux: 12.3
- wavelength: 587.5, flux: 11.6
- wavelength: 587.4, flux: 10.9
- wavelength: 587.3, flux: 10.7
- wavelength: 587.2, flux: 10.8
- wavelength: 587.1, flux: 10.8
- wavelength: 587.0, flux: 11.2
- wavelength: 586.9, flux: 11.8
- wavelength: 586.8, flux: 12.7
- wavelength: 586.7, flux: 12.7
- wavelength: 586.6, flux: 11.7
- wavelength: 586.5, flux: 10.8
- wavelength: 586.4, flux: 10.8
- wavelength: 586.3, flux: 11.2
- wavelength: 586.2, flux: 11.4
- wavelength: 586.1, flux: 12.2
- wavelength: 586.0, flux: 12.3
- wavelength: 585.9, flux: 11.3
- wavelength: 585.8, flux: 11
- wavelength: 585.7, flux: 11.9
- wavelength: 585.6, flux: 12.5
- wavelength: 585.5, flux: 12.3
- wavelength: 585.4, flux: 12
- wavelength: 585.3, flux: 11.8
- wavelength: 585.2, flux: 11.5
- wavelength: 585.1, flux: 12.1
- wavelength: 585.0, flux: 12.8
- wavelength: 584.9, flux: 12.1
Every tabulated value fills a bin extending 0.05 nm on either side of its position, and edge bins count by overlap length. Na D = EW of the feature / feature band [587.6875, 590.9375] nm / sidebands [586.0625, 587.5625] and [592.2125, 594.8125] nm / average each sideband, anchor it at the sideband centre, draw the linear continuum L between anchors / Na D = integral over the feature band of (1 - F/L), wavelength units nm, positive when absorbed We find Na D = 0.404 nm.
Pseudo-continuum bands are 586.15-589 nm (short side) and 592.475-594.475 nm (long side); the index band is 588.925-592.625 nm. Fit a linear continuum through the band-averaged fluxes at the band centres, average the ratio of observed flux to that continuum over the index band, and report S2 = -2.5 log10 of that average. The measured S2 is 0.105 mag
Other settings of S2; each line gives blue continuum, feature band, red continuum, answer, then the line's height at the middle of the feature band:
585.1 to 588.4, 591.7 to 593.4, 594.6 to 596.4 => -0.016 mag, 10.8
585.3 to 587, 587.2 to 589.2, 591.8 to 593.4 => 0.118 mag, 11.5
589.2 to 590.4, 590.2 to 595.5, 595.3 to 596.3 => -0.071 mag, 10.1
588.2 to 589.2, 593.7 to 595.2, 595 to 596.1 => -0.014 mag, 10.2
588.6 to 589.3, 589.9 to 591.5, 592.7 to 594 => -0.071 mag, 10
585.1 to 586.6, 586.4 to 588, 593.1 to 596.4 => -0.001 mag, 11.5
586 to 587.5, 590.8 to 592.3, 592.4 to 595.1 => 0.010 mag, 11.1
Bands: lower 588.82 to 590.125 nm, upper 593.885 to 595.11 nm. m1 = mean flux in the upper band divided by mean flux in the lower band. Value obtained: 1.17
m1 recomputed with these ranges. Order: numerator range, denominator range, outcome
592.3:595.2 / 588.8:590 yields 1.26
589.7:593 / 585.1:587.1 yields 0.90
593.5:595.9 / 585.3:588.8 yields 0.94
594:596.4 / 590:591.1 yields 0.97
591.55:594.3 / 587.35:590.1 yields 1.12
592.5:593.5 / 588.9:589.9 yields 1.37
